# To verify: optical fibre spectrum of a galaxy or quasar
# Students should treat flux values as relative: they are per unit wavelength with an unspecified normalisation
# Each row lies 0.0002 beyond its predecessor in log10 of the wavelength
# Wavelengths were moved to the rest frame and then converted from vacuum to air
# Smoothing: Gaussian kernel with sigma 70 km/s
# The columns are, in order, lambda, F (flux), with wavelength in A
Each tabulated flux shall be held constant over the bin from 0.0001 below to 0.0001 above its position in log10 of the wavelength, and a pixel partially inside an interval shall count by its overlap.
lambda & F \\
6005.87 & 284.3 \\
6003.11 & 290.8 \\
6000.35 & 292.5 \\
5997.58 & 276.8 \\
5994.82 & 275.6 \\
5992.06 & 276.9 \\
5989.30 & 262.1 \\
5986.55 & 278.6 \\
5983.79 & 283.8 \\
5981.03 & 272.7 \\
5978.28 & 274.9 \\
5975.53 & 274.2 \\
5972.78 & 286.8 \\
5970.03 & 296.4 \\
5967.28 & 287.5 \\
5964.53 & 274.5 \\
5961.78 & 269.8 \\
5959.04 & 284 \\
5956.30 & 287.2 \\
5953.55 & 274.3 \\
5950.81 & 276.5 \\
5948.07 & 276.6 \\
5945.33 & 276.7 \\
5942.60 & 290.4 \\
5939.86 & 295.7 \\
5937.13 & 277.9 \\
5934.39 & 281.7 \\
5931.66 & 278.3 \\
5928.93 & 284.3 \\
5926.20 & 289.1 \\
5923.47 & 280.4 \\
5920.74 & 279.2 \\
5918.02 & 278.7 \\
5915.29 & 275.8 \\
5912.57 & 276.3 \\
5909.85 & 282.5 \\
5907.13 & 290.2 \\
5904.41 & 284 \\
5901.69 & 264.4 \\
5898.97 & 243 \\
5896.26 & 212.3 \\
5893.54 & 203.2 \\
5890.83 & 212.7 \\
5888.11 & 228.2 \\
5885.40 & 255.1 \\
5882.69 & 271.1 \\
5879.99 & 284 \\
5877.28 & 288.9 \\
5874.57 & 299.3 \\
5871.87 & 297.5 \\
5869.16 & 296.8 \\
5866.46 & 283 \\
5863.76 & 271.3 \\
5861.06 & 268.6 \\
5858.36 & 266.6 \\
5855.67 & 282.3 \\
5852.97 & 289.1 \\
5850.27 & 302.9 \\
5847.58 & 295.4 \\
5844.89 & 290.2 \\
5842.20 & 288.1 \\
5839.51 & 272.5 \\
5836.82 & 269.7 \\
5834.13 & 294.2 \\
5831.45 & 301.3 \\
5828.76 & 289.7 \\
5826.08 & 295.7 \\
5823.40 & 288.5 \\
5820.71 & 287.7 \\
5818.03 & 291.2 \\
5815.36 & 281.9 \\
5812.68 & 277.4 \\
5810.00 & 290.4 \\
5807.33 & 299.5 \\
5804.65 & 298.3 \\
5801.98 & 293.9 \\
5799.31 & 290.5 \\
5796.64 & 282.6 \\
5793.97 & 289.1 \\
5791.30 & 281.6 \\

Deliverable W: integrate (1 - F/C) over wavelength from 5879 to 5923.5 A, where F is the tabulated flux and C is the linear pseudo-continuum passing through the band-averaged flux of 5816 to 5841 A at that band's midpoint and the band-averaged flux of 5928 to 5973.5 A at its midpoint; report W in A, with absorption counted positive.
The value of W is 3.9 A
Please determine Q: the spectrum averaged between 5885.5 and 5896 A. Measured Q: 219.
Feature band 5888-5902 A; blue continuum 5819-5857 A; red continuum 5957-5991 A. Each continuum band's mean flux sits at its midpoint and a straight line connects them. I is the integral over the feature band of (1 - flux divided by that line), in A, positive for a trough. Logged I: 3.0 A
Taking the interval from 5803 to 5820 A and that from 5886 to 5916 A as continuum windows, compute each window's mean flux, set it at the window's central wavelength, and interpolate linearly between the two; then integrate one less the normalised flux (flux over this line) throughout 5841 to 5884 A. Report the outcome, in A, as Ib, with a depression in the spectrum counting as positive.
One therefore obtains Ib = -2.9 A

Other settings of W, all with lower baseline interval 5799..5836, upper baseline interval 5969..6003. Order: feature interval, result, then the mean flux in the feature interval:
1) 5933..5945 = -0.1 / 286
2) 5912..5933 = 0.3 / 280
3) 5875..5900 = 3.5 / 246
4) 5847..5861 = 0.2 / 285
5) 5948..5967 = 0.2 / 278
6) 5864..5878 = -0.2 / 292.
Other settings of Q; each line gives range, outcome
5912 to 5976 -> 282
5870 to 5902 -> 255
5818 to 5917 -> 275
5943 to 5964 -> 278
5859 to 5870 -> 278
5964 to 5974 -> 287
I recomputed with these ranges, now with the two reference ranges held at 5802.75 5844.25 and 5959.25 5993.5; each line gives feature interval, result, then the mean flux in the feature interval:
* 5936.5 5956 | -0.1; 282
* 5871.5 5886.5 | 0.1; 282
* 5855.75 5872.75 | 0.3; 280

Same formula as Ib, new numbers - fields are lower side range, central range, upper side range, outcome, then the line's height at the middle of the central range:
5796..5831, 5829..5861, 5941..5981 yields 0.2 A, 288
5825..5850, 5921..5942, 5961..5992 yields -0.2 A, 282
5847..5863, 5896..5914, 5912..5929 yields 0.8 A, 281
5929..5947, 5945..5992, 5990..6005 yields 0.7 A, 283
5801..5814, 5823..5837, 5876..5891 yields -0.5 A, 282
